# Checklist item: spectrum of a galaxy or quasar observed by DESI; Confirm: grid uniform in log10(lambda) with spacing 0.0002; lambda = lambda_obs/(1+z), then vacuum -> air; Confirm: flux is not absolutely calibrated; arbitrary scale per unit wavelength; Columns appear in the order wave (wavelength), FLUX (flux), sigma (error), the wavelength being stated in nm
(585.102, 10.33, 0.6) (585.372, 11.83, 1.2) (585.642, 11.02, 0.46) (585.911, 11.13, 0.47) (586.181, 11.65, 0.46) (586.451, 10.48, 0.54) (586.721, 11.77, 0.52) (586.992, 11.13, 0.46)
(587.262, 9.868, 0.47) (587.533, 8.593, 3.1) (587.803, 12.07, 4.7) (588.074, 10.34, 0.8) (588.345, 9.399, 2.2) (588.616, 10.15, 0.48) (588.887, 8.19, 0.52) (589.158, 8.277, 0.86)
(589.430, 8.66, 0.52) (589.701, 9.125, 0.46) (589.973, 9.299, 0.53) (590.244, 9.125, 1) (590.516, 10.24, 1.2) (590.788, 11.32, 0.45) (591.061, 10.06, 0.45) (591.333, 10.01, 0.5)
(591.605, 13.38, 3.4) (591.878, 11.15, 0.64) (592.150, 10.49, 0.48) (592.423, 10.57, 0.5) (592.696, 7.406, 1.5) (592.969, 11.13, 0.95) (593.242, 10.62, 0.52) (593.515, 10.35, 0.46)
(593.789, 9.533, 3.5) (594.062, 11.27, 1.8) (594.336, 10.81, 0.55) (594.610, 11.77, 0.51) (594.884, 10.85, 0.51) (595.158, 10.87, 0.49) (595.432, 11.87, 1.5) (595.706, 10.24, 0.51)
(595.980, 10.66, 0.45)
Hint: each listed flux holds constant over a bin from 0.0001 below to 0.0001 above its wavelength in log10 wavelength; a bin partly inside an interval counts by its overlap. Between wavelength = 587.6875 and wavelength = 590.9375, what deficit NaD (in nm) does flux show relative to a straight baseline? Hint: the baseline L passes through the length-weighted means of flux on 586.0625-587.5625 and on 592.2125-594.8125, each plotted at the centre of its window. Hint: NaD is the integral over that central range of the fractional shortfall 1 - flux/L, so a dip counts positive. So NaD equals 0.28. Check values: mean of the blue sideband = 10.7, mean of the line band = 9.67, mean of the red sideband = 10.4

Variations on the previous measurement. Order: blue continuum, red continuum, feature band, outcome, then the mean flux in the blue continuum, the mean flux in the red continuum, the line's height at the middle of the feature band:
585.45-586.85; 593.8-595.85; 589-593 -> 0.41 nm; 11.2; 11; 11.1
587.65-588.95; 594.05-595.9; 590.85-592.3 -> -0.06 nm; 10.1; 11.1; 10.6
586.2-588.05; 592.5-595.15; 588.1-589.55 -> 0.22 nm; 10.7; 10.4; 10.6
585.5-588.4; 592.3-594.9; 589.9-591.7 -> 0.01 nm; 10.7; 10.4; 10.5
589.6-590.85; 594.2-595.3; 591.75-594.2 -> 0.06 nm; 9.76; 11.1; 10.6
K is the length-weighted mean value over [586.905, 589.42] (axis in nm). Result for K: 9.7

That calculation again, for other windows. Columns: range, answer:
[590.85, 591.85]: 11.2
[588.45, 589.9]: 8.91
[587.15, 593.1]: 9.95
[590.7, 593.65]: 10.6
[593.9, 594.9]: 11.2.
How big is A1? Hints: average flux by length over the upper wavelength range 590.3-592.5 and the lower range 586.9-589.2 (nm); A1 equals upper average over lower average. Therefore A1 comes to 1.10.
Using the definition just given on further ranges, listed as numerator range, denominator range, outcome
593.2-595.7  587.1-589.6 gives 1.14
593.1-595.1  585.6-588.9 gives 1.02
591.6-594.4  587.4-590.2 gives 1.11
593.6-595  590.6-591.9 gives 0.97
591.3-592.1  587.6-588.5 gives 1.11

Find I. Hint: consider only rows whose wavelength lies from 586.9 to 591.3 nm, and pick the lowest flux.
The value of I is 8.19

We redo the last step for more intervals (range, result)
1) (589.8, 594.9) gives 7.406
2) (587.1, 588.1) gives 8.593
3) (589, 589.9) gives 8.277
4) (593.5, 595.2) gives 9.533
